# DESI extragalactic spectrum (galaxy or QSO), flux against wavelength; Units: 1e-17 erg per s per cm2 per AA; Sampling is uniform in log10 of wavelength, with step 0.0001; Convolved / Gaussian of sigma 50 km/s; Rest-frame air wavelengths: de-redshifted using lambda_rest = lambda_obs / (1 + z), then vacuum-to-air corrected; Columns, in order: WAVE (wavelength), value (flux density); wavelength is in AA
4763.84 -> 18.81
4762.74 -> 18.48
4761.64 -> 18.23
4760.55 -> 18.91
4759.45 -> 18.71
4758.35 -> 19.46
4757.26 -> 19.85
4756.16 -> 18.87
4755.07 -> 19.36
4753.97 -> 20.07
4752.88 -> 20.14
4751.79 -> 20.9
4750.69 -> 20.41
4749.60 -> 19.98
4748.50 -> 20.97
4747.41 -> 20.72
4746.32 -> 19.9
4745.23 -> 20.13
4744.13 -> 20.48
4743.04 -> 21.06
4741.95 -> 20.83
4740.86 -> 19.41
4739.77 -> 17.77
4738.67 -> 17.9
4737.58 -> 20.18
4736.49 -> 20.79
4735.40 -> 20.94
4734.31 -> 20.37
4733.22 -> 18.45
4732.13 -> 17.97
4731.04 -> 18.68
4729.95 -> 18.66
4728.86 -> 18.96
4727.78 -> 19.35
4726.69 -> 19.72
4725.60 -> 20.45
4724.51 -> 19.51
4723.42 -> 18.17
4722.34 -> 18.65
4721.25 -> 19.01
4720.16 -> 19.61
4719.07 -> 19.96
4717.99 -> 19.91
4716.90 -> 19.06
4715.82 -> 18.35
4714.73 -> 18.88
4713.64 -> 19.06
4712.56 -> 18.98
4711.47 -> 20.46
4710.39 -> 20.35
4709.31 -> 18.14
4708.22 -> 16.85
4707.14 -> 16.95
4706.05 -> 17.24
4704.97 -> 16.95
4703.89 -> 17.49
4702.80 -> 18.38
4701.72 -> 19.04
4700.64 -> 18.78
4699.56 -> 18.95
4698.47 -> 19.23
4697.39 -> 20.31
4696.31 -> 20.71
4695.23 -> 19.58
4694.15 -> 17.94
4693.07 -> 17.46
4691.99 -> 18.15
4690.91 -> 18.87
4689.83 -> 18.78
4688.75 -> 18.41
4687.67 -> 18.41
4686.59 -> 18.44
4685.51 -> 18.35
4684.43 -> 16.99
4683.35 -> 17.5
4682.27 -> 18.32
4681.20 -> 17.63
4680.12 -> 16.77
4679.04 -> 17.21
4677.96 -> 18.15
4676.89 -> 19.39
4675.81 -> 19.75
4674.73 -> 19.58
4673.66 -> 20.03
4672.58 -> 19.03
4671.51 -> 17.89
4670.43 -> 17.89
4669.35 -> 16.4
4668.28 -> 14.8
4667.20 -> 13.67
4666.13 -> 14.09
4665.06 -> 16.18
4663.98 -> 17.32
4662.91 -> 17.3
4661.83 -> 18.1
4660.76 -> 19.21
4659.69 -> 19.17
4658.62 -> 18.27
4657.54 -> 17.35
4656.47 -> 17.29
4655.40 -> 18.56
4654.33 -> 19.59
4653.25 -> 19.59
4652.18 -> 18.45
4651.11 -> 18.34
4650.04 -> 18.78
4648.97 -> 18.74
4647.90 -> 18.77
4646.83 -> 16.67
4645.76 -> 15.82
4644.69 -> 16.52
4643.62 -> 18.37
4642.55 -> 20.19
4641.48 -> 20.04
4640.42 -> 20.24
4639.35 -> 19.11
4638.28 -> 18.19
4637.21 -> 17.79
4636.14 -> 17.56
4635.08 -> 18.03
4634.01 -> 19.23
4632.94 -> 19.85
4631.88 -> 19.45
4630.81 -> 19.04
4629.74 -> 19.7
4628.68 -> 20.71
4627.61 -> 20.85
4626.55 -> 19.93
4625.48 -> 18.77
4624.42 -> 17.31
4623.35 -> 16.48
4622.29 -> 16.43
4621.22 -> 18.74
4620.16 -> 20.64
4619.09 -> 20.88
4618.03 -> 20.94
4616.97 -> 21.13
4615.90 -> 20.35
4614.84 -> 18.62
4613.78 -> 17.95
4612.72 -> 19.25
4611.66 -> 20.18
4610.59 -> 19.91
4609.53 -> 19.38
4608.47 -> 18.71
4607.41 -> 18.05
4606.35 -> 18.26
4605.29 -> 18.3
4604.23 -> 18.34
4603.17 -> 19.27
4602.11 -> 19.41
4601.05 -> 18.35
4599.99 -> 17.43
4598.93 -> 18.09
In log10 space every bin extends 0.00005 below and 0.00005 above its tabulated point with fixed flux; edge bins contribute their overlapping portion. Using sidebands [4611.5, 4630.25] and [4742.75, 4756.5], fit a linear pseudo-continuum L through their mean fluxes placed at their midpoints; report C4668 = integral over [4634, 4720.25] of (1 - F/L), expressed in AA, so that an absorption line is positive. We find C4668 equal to 6.4 AA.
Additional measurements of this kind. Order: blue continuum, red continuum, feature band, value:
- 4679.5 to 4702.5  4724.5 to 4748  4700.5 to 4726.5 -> 0.42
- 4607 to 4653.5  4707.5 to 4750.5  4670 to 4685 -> 0.70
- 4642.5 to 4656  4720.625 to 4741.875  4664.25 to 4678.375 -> 0.83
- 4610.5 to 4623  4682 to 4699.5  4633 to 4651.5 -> 0.76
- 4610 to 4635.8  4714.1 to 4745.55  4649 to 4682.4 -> 2.56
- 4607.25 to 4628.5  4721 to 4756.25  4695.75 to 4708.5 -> 0.73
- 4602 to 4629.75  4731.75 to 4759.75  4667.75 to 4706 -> 2.42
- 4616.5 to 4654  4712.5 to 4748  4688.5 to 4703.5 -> 0.28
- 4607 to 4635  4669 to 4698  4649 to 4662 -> 0.18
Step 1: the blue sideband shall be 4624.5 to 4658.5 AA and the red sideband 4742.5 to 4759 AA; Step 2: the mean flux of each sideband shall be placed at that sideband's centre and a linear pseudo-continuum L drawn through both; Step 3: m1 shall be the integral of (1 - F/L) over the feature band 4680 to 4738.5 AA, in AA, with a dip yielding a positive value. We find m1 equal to 2.4 AA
